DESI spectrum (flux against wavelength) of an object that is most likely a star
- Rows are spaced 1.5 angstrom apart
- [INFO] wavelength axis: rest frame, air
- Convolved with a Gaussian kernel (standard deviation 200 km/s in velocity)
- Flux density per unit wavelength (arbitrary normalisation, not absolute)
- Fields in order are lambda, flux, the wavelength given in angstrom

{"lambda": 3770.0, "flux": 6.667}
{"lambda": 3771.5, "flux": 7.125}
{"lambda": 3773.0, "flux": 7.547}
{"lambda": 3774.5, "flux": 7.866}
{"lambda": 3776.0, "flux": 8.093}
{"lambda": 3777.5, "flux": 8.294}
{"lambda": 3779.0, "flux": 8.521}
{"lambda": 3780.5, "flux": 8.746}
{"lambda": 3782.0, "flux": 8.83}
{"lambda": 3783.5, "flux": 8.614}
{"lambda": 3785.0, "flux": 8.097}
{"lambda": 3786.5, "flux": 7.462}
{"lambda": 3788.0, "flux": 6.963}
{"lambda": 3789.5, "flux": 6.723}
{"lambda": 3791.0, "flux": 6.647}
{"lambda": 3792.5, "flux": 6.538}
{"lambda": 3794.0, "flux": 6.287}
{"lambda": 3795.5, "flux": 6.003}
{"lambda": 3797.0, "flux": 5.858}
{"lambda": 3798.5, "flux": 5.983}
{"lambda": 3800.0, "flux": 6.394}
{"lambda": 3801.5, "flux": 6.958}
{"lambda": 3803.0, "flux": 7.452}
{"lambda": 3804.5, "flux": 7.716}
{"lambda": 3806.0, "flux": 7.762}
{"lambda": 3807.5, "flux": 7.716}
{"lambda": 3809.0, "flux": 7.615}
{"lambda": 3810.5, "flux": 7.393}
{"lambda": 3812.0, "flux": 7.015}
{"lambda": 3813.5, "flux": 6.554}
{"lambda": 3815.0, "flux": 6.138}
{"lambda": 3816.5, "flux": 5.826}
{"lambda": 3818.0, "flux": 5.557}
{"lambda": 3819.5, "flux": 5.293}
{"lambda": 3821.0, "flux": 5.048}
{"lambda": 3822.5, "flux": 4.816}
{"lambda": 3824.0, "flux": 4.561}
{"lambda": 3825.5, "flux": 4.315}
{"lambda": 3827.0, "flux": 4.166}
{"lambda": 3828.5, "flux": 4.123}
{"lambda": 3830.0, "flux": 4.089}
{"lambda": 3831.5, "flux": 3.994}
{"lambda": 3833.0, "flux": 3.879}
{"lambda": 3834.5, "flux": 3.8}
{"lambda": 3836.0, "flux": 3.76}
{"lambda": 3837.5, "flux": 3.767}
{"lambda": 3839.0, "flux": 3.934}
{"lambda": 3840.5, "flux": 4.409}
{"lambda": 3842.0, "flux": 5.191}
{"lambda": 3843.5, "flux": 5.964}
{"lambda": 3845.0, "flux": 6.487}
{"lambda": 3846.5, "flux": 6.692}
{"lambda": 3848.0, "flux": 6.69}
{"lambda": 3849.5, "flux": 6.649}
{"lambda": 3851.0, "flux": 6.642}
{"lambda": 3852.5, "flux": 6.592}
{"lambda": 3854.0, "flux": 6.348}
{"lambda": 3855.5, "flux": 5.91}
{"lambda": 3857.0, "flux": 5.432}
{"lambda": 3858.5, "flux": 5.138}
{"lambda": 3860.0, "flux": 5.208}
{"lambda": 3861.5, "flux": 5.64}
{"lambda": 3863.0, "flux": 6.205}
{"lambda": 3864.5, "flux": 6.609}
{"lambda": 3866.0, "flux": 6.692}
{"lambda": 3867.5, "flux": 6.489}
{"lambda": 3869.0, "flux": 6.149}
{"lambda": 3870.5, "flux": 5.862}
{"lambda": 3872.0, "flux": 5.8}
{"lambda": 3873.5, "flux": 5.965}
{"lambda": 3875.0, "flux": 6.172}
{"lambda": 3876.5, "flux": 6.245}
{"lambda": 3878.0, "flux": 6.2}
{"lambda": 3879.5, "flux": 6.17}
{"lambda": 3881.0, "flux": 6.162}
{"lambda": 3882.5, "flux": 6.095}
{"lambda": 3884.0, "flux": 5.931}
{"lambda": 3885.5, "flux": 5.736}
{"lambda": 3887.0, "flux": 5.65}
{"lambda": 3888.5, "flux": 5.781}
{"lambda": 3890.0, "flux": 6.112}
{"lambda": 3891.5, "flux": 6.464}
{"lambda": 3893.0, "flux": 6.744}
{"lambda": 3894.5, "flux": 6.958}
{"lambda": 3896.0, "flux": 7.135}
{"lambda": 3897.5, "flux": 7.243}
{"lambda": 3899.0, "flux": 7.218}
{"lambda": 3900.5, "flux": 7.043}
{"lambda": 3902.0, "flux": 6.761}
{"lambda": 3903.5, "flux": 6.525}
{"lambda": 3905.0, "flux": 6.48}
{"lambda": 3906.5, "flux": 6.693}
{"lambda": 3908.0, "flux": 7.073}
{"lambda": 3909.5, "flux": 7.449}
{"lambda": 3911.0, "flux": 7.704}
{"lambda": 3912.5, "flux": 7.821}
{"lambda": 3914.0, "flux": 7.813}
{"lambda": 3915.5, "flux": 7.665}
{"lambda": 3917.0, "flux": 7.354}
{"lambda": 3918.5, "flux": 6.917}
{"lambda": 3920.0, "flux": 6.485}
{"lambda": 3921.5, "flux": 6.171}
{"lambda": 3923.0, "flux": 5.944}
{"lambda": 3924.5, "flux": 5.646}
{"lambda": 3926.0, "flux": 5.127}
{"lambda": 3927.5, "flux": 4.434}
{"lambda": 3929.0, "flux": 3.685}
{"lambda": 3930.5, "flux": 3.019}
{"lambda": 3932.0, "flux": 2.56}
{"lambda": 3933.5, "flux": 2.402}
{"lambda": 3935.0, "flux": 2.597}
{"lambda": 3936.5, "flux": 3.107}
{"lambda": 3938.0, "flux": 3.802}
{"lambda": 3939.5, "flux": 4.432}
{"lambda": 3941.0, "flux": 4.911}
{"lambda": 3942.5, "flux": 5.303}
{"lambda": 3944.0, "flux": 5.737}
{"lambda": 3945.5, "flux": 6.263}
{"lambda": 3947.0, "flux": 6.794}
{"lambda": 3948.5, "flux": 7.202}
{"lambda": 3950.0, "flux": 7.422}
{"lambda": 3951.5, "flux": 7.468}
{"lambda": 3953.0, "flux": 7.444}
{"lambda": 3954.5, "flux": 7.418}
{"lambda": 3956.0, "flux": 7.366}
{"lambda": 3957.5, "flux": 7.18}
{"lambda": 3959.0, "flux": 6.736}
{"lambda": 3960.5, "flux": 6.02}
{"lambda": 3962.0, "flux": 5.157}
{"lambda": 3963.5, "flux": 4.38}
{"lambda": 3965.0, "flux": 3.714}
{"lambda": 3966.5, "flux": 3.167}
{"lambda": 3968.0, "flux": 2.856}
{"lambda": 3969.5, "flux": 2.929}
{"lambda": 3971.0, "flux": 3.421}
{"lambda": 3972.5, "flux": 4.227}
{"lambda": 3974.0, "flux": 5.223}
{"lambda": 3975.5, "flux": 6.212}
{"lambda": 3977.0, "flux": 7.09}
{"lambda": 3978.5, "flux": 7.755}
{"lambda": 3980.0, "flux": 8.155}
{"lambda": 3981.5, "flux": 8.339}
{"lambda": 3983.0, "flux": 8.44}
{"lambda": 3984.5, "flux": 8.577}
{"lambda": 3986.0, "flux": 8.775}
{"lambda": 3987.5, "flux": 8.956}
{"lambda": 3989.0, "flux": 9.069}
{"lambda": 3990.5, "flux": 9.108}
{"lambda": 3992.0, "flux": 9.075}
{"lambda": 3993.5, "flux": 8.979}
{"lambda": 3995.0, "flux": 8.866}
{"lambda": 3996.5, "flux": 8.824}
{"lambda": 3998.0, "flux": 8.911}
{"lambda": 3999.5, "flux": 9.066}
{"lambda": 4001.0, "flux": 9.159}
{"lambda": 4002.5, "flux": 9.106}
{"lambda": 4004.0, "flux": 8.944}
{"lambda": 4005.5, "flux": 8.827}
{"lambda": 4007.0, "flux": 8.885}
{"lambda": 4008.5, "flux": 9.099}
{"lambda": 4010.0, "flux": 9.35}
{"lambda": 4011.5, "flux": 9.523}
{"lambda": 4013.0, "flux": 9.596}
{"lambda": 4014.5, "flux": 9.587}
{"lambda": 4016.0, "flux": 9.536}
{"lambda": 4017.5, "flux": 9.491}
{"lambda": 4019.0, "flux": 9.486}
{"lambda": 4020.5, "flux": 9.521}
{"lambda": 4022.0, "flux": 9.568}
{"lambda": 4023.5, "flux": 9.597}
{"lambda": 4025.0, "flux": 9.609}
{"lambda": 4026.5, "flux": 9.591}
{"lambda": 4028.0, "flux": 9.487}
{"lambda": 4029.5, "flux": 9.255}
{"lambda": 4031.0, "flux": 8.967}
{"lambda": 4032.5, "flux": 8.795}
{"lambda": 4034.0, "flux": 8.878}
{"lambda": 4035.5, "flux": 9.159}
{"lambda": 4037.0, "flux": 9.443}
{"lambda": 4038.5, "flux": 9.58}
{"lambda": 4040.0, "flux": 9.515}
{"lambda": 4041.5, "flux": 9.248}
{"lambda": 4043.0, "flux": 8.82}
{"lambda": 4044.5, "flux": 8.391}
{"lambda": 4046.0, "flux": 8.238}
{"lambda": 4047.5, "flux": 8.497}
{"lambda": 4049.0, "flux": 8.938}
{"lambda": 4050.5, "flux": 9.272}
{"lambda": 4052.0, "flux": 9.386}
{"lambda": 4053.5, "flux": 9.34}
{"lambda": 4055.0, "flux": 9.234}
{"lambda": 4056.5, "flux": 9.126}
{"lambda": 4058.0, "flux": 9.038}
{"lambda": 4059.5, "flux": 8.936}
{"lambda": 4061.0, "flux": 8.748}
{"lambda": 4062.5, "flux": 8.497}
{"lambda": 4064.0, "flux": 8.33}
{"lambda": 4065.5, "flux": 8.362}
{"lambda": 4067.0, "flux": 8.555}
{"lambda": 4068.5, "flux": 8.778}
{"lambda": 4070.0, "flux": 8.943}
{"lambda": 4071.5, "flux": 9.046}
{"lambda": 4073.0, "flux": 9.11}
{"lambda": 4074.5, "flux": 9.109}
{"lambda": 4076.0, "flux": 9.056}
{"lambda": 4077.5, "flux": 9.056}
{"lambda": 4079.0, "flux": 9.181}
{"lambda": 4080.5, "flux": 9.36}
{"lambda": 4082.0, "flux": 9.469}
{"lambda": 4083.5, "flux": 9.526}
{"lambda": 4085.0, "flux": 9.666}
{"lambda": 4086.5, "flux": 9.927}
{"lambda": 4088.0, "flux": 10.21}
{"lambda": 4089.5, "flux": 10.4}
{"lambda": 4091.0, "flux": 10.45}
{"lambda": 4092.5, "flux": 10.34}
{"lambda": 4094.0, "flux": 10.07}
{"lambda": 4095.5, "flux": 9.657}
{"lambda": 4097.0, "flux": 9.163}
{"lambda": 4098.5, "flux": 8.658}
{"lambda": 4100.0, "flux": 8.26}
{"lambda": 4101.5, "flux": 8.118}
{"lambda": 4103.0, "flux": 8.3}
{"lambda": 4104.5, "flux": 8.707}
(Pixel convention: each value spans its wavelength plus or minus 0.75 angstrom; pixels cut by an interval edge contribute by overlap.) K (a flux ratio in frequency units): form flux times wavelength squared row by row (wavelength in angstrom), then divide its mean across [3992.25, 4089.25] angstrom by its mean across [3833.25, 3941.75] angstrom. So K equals 1.70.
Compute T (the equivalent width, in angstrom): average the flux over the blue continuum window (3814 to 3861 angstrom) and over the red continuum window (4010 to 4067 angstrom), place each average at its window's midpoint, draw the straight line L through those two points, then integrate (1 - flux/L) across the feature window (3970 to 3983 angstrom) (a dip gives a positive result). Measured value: 2.6 angstrom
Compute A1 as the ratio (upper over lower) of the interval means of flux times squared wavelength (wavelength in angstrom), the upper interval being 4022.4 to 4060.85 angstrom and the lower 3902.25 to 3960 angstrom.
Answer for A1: 1.62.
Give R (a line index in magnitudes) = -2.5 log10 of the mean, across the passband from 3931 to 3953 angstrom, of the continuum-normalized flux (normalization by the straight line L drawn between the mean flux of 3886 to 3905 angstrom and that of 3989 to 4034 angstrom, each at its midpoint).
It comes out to 0.457 mag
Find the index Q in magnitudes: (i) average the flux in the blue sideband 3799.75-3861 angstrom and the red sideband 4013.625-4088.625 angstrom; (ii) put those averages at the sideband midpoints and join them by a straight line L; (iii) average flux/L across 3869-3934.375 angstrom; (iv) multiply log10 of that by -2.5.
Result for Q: 0.106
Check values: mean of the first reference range 5.68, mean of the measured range 6.14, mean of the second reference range 9.17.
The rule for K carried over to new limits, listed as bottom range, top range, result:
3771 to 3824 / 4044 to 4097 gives 1.52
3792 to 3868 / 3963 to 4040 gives 1.55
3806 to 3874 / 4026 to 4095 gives 1.83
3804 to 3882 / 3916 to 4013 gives 1.22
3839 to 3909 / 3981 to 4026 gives 1.57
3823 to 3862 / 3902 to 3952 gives 1.17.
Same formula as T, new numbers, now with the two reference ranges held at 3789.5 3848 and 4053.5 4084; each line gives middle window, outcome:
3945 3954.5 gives 0.4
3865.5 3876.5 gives 0.4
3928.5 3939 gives 6.1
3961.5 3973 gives 5.9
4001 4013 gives -1.4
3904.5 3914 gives -0.5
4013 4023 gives -1.5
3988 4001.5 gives -1.7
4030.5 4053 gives -1.0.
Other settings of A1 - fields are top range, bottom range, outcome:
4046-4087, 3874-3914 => 1.49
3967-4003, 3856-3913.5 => 1.24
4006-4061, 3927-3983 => 1.79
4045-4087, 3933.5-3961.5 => 1.63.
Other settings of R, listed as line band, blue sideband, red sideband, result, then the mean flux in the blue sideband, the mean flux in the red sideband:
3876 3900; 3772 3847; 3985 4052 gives 0.15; 6.23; 9.15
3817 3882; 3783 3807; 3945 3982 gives 0.21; 6.96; 5.98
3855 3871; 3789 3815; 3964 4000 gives 0.16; 6.84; 7.04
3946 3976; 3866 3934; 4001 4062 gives 0.32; 6.18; 9.19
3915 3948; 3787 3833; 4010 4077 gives 0.45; 6.02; 9.12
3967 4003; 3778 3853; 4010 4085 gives 0.12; 6.13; 9.15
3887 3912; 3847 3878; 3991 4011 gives 0.01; 6.13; 9.01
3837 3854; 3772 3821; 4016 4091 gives 0.28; 7.11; 9.19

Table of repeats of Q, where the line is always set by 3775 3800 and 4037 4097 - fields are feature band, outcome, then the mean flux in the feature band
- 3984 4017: -0.04 mag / 9.09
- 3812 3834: 0.46 mag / 4.94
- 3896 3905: 0.17 mag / 6.93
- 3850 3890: 0.29 mag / 6.04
